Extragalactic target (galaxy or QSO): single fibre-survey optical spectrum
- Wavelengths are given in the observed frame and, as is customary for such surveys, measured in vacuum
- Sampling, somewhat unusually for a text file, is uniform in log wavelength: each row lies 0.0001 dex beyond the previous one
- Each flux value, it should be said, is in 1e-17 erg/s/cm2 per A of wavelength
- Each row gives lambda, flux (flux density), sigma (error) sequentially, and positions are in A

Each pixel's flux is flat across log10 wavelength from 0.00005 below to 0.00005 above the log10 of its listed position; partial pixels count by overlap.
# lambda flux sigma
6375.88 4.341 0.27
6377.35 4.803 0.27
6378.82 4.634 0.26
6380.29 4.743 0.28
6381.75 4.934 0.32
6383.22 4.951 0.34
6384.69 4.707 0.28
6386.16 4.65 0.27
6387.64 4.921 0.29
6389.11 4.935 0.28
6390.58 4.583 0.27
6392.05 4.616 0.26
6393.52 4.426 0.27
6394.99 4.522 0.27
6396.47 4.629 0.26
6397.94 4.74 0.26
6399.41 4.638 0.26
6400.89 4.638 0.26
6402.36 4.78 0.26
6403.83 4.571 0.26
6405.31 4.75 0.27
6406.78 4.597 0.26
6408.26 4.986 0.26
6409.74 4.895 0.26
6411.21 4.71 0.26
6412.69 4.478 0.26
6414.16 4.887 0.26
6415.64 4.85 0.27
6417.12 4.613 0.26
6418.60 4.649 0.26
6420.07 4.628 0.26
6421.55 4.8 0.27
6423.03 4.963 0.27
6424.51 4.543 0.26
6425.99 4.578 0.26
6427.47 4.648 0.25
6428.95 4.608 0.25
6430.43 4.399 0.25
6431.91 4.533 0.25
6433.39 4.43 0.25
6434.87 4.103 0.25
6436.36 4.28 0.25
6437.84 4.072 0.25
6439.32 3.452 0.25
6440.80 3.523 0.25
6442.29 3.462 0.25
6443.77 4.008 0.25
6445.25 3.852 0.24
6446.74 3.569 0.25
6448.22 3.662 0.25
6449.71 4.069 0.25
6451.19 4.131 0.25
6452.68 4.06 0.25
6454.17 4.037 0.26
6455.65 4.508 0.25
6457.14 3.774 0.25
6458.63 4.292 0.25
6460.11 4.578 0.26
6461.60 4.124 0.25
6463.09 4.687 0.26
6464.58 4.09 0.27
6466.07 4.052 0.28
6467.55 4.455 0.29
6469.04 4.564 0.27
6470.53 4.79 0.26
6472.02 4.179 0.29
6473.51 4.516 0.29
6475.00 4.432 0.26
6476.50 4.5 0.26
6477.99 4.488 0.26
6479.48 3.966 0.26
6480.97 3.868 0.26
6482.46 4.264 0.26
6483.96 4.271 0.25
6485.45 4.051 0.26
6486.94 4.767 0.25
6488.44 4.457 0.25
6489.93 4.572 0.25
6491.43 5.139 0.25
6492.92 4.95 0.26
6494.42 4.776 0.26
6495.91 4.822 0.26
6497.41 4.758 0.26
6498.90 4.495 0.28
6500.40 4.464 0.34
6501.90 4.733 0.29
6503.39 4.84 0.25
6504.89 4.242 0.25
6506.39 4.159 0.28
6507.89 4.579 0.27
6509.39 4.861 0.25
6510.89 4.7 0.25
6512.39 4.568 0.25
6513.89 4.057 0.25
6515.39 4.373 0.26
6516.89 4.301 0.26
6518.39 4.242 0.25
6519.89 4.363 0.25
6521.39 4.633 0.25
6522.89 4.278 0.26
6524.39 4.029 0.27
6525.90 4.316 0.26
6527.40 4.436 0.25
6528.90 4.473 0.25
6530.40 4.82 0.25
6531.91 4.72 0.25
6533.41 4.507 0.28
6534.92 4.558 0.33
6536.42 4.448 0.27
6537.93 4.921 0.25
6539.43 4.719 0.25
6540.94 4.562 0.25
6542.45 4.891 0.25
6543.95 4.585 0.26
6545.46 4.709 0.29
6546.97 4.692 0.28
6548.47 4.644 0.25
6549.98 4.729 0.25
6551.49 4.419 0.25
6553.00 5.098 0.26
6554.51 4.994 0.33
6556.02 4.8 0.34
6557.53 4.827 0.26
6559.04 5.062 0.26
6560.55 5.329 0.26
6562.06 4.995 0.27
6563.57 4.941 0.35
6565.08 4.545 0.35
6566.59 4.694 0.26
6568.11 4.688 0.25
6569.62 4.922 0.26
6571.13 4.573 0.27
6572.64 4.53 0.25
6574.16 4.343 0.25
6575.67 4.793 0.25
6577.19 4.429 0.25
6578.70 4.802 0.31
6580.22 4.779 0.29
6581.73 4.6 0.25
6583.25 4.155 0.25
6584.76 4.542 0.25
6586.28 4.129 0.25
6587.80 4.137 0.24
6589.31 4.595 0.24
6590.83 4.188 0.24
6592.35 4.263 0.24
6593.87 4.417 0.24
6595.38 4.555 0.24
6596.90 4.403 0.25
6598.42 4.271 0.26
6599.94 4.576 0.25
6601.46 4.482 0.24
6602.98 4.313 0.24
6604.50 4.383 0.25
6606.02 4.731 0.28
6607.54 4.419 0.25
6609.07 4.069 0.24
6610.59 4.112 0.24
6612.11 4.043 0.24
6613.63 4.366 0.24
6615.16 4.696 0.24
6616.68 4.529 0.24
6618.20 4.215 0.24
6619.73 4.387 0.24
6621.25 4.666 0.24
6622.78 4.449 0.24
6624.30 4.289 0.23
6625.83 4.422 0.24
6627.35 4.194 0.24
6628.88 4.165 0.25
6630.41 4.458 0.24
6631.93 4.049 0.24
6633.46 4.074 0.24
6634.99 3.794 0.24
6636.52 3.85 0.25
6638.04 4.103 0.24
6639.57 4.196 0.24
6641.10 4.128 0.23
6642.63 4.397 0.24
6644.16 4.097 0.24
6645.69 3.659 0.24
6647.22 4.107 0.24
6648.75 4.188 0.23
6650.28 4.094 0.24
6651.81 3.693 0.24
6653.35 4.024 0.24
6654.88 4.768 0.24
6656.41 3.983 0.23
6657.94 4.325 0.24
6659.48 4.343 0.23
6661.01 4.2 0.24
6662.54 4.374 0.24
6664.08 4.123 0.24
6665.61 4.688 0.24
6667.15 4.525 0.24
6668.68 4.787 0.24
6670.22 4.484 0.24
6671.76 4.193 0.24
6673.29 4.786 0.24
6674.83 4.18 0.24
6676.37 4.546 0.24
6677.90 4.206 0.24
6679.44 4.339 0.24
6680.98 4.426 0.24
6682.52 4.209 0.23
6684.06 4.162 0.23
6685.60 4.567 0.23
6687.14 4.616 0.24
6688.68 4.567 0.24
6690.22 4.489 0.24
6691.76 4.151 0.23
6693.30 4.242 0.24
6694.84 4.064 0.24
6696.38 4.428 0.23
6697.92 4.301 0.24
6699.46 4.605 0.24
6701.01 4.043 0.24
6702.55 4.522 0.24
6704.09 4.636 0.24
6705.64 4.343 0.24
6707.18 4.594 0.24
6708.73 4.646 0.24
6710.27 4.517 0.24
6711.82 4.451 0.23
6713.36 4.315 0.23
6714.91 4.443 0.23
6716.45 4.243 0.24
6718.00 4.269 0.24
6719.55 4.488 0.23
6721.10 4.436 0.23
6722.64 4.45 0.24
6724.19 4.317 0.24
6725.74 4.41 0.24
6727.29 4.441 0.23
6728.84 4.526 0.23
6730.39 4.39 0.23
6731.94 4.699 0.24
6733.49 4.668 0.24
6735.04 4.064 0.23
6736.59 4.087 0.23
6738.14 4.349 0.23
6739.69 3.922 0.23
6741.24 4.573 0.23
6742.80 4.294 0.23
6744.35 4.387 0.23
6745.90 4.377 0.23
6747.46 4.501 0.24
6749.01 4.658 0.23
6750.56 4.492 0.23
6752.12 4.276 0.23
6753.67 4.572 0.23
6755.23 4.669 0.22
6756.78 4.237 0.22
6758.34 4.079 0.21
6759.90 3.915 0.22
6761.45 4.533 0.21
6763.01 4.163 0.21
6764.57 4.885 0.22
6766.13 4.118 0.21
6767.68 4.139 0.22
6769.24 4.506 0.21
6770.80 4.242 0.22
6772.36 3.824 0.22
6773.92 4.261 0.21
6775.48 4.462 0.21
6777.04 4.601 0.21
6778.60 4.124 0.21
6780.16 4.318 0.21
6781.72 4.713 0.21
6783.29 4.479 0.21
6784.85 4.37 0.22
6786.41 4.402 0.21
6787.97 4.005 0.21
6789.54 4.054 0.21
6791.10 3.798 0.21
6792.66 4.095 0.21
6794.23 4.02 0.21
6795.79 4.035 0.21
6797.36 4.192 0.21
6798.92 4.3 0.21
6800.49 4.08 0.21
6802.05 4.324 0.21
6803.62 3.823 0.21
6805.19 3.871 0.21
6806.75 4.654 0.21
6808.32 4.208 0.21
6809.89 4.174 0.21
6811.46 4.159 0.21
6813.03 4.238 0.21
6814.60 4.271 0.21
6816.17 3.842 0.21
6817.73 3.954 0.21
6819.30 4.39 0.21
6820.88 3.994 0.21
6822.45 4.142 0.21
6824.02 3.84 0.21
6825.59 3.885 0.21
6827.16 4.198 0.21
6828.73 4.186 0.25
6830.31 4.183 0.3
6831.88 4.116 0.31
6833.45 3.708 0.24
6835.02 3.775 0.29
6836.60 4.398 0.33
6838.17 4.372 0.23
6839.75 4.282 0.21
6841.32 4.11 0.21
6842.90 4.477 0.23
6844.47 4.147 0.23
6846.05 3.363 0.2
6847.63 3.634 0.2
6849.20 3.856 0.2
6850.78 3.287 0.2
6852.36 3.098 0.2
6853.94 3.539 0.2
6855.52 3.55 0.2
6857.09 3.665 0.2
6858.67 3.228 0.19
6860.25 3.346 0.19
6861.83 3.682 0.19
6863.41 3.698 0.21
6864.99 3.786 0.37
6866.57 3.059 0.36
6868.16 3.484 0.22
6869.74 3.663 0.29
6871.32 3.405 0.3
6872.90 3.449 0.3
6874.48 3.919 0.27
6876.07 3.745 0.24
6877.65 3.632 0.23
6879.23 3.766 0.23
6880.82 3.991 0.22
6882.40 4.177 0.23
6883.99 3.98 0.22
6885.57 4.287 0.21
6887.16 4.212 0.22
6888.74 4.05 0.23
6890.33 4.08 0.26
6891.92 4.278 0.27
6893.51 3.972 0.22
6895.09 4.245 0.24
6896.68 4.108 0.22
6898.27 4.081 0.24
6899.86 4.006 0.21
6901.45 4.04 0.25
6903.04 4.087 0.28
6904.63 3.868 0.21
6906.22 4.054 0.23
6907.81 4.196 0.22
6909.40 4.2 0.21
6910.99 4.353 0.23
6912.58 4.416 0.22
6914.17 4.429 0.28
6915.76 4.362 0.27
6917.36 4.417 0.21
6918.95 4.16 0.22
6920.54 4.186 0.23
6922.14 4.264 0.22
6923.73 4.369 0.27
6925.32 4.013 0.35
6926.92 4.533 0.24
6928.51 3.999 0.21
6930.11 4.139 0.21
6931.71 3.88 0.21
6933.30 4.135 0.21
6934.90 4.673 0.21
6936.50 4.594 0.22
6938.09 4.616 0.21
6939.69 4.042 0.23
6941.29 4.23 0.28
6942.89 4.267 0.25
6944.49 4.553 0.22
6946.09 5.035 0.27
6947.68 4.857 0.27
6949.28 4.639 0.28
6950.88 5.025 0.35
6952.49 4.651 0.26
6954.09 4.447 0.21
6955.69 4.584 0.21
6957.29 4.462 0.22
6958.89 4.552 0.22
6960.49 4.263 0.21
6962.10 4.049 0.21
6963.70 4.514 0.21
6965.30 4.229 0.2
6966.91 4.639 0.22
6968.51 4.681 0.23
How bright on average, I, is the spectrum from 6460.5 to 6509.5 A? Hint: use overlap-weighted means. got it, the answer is 4.48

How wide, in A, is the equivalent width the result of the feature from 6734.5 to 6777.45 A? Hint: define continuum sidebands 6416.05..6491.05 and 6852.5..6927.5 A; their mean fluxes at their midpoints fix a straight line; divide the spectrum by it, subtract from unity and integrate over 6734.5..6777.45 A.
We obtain -2.9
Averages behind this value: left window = 4.28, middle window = 4.33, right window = 3.95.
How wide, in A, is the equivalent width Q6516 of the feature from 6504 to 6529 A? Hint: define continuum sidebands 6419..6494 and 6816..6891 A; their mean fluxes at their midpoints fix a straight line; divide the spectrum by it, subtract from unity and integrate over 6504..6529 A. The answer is -0.9 A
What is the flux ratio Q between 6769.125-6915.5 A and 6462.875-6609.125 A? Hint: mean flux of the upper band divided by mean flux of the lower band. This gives 0.9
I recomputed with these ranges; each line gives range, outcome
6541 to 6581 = 4.76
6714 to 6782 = 4.36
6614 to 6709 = 4.31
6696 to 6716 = 4.45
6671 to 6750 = 4.4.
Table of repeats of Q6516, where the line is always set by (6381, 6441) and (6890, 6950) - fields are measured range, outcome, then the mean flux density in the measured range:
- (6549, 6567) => -1.5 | 4.87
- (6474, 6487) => 0.8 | 4.27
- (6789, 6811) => 1.2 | 4.12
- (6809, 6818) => 0.5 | 4.12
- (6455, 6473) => 0.9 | 4.34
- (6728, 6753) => 0.0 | 4.39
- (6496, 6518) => 0.1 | 4.51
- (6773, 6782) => 0.0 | 4.39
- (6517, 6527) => 0.5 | 4.32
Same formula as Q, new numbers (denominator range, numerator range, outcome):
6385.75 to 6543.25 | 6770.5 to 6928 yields 0.90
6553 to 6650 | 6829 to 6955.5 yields 0.92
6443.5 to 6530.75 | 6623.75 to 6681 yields 0.97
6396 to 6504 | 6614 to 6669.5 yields 0.96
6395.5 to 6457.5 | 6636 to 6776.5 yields 0.99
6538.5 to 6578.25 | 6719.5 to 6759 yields 0.93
